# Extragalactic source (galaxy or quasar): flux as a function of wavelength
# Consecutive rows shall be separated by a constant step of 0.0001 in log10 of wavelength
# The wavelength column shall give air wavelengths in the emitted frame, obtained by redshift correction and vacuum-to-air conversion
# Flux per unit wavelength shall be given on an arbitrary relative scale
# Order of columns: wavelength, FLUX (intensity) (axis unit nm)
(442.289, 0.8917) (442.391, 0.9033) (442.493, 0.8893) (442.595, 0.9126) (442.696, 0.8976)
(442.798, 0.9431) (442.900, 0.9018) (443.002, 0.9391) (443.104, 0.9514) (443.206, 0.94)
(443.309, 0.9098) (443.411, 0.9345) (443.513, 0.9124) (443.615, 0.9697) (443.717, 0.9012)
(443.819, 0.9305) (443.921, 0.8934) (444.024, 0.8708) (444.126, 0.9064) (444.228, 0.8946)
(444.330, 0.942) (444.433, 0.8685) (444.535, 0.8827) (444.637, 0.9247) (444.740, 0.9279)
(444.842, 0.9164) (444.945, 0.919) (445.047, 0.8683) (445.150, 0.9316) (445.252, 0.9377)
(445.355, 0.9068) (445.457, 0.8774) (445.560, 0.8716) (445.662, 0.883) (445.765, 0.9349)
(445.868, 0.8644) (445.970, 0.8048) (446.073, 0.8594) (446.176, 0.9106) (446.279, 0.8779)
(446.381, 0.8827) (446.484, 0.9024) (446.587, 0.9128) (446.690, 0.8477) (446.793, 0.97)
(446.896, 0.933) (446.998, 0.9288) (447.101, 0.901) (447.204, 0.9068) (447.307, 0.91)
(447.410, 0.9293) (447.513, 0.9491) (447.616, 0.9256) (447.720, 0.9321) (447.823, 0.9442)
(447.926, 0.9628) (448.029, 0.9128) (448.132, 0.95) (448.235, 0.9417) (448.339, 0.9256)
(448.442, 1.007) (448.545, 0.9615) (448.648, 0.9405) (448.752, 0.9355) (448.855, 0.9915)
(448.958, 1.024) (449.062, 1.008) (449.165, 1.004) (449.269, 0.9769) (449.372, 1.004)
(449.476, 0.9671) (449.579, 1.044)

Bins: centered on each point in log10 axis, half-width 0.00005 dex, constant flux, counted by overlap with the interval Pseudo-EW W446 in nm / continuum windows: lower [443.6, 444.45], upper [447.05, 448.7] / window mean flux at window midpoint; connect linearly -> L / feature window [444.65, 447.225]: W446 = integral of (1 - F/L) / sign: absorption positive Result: 0.06 nm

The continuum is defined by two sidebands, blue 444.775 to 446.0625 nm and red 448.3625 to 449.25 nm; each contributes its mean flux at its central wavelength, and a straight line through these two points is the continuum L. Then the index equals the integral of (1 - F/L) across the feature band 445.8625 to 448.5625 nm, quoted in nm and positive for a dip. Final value 0.07 nm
